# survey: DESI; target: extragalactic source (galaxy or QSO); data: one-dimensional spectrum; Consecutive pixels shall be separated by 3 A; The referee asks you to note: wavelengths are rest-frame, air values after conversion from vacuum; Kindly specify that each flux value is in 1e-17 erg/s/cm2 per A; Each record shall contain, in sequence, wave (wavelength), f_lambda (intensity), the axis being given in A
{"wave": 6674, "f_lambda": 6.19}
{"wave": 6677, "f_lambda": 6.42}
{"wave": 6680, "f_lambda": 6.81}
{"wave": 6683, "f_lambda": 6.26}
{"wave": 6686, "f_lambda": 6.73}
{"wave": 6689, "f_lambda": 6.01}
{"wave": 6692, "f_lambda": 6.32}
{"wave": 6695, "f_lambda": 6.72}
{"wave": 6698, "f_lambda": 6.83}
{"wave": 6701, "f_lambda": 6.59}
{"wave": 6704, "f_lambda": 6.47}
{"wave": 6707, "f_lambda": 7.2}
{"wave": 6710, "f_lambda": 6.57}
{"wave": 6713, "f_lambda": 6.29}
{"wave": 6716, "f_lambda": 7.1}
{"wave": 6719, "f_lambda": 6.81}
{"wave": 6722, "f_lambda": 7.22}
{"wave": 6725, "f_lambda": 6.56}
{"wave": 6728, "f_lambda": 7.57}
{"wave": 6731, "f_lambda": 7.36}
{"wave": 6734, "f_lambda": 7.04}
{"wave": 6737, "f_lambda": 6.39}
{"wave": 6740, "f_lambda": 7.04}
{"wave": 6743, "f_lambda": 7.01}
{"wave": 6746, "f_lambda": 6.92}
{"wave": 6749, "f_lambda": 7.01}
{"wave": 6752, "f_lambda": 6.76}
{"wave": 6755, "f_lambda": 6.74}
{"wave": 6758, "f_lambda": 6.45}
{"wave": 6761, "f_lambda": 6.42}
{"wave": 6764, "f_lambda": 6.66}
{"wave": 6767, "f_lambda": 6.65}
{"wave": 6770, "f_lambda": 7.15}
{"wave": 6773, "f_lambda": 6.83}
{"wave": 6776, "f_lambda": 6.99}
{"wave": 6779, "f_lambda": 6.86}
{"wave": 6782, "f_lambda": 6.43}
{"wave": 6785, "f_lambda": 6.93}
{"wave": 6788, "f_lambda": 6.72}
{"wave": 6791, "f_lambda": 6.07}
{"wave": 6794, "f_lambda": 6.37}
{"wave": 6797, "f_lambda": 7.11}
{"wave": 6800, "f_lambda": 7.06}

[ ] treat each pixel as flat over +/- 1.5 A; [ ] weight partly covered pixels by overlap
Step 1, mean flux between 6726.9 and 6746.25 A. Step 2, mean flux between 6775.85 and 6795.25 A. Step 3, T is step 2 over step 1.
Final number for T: 0.94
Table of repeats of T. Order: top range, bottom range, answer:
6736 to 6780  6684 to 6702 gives 1.04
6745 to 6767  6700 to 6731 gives 0.98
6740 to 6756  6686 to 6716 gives 1.05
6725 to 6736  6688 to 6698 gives 1.11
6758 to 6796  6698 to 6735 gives 0.97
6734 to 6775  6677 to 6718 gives 1.03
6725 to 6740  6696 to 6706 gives 1.06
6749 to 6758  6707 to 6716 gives 1.01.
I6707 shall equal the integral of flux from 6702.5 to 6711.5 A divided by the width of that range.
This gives 6.75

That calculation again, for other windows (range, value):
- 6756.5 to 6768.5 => 6.55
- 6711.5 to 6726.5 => 6.8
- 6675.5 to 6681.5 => 6.61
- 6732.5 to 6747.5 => 6.88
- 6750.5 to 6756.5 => 6.75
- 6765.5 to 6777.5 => 6.91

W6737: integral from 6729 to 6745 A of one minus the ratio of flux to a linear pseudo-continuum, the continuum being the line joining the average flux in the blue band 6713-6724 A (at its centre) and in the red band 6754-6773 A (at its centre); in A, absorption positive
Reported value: -0.4 A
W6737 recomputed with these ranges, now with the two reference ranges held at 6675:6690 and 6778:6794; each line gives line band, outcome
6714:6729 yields -1.2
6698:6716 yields -0.6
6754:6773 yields -0.4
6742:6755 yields -0.7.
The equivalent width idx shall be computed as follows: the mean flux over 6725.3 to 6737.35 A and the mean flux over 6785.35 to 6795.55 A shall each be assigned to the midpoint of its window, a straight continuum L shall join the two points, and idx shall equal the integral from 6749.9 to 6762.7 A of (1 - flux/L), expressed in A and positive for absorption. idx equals 0.4 A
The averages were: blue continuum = 7.1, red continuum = 6.45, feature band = 6.61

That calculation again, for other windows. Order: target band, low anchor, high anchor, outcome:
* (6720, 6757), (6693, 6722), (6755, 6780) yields -1.2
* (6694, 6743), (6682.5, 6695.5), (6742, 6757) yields -1.8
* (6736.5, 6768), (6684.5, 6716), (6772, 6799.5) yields -0.4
